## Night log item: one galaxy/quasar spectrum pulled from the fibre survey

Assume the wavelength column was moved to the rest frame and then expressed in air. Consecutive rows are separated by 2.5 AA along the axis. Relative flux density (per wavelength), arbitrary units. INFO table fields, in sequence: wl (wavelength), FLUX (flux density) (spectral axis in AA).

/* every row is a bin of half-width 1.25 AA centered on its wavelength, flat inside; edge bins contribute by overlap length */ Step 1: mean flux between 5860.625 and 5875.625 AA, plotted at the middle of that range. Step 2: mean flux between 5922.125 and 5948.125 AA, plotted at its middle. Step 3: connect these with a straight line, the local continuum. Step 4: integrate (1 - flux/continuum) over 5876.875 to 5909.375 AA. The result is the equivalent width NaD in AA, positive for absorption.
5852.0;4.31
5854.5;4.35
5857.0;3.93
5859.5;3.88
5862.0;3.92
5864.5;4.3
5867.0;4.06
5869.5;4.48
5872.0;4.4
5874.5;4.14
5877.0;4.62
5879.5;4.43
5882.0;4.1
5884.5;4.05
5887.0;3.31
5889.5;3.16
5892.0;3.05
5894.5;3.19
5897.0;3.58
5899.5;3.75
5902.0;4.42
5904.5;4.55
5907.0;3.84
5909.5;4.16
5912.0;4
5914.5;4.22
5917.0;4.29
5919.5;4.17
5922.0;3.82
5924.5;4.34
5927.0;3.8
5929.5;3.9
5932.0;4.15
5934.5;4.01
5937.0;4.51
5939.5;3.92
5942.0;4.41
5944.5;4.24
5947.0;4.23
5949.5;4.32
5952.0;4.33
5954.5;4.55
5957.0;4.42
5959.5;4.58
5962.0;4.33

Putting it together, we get 2.7 AA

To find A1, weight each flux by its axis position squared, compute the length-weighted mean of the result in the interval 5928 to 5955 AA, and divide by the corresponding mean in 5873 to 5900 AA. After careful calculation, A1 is 1.14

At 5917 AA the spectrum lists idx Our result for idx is 4.29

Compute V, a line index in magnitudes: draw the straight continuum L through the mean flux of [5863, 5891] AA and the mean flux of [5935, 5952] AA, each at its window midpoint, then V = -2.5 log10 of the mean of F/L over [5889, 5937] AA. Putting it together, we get 0.064 mag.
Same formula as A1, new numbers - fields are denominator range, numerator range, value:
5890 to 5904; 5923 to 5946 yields 1.16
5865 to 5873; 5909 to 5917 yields 0.98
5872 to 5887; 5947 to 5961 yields 1.08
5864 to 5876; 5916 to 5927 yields 0.98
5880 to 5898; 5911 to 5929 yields 1.17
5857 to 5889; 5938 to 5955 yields 1.07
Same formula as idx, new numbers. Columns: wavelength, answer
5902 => 4.42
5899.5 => 3.75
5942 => 4.41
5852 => 4.31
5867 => 4.06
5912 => 4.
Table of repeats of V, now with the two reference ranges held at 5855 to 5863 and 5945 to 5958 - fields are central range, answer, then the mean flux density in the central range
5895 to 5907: 0.04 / 4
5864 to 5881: -0.09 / 4.35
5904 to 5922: 0.01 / 4.14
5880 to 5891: 0.10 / 3.69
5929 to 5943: 0.03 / 4.16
